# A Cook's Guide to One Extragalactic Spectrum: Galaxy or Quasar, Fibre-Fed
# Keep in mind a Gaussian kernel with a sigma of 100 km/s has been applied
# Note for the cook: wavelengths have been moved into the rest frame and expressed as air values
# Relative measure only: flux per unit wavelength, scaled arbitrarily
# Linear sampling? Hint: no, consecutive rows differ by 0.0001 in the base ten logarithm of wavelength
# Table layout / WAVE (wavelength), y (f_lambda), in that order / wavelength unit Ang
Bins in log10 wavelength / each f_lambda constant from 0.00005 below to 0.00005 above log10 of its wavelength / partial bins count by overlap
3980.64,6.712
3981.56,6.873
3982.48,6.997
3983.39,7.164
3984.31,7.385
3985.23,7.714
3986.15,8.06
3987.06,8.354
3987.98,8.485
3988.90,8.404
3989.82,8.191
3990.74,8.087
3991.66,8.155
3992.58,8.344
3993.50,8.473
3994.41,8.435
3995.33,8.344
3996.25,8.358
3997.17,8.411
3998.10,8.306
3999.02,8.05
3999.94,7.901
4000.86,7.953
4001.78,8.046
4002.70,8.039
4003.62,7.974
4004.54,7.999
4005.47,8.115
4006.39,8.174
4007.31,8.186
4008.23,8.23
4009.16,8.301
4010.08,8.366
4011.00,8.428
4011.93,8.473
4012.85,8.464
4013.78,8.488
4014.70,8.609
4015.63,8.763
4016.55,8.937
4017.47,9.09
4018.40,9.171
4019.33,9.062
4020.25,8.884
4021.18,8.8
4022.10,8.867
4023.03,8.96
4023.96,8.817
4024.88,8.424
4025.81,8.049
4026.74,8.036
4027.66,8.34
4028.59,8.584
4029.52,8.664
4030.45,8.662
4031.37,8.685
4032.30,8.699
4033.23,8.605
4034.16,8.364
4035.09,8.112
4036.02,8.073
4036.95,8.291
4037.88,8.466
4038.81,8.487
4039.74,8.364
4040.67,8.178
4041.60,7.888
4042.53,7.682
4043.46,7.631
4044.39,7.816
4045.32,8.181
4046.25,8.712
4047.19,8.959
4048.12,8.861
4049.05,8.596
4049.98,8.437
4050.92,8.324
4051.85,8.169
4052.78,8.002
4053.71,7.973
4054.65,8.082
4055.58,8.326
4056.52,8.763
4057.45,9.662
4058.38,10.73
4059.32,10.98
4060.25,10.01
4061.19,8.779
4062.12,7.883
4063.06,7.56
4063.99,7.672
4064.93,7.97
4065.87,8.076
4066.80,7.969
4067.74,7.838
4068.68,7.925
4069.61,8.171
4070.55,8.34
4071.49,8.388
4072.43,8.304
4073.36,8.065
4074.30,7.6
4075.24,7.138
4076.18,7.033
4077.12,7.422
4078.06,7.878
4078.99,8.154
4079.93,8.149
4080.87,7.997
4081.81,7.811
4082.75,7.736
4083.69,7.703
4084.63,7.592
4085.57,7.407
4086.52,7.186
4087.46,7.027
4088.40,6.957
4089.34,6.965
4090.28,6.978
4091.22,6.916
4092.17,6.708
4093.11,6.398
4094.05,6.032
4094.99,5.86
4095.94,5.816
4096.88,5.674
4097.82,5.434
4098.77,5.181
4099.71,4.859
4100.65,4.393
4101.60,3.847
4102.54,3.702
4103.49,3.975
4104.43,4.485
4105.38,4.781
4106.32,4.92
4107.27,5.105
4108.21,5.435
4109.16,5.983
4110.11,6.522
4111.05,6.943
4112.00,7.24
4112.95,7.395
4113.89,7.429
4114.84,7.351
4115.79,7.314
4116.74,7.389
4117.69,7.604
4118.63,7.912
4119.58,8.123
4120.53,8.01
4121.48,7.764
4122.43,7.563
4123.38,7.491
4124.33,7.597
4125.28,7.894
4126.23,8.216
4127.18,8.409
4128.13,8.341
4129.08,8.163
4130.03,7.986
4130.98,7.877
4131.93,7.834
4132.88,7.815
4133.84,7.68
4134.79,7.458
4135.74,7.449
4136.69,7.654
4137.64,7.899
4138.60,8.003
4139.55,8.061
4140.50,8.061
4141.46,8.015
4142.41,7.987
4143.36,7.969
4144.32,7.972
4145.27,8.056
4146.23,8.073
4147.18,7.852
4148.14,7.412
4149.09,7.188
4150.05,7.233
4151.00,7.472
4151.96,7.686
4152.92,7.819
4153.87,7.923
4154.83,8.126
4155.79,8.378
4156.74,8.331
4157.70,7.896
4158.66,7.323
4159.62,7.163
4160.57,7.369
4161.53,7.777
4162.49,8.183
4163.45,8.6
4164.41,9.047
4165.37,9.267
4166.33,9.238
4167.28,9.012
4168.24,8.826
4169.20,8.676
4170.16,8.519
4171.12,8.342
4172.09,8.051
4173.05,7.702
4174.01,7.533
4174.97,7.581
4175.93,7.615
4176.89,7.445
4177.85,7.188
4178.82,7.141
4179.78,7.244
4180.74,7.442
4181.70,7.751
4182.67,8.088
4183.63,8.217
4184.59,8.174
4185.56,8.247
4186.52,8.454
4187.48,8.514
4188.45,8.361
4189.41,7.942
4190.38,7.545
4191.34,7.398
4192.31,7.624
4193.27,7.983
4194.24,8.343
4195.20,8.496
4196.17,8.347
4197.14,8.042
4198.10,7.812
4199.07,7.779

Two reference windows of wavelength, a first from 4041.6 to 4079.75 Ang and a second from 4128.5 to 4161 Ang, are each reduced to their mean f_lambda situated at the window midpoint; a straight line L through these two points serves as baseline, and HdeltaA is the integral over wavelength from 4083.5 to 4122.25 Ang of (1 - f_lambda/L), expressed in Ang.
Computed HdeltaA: 8.2 Ang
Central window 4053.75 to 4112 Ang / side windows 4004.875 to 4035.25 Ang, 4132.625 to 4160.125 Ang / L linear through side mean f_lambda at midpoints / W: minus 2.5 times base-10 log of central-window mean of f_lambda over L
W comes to 0.16 mag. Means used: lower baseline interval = 8.56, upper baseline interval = 7.79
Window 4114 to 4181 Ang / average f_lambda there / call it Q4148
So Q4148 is 7.89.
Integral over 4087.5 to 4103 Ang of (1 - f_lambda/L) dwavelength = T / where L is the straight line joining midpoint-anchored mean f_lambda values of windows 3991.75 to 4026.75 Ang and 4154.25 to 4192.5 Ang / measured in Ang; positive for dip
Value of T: 4.6 Ang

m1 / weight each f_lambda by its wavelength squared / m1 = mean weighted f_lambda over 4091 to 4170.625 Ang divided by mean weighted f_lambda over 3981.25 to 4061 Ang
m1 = 0.91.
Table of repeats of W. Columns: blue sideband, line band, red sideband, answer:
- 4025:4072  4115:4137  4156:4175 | 0.07 mag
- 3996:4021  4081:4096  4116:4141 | 0.15 mag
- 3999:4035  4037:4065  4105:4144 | -0.05 mag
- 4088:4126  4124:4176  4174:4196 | -0.12 mag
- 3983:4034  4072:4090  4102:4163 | 0.03 mag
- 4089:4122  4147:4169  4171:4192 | -0.11 mag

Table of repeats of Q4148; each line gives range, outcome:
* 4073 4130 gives 6.82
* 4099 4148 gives 7.09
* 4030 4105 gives 7.61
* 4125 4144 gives 7.94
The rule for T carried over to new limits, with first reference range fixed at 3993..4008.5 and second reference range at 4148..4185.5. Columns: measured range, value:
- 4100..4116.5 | 4.8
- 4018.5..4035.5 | -1.0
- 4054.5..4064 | -1.1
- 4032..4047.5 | -0.2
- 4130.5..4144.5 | 0.3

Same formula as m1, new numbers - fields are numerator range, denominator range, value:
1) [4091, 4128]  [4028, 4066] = 0.78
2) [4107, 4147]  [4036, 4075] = 0.94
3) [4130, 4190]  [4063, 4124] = 1.19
